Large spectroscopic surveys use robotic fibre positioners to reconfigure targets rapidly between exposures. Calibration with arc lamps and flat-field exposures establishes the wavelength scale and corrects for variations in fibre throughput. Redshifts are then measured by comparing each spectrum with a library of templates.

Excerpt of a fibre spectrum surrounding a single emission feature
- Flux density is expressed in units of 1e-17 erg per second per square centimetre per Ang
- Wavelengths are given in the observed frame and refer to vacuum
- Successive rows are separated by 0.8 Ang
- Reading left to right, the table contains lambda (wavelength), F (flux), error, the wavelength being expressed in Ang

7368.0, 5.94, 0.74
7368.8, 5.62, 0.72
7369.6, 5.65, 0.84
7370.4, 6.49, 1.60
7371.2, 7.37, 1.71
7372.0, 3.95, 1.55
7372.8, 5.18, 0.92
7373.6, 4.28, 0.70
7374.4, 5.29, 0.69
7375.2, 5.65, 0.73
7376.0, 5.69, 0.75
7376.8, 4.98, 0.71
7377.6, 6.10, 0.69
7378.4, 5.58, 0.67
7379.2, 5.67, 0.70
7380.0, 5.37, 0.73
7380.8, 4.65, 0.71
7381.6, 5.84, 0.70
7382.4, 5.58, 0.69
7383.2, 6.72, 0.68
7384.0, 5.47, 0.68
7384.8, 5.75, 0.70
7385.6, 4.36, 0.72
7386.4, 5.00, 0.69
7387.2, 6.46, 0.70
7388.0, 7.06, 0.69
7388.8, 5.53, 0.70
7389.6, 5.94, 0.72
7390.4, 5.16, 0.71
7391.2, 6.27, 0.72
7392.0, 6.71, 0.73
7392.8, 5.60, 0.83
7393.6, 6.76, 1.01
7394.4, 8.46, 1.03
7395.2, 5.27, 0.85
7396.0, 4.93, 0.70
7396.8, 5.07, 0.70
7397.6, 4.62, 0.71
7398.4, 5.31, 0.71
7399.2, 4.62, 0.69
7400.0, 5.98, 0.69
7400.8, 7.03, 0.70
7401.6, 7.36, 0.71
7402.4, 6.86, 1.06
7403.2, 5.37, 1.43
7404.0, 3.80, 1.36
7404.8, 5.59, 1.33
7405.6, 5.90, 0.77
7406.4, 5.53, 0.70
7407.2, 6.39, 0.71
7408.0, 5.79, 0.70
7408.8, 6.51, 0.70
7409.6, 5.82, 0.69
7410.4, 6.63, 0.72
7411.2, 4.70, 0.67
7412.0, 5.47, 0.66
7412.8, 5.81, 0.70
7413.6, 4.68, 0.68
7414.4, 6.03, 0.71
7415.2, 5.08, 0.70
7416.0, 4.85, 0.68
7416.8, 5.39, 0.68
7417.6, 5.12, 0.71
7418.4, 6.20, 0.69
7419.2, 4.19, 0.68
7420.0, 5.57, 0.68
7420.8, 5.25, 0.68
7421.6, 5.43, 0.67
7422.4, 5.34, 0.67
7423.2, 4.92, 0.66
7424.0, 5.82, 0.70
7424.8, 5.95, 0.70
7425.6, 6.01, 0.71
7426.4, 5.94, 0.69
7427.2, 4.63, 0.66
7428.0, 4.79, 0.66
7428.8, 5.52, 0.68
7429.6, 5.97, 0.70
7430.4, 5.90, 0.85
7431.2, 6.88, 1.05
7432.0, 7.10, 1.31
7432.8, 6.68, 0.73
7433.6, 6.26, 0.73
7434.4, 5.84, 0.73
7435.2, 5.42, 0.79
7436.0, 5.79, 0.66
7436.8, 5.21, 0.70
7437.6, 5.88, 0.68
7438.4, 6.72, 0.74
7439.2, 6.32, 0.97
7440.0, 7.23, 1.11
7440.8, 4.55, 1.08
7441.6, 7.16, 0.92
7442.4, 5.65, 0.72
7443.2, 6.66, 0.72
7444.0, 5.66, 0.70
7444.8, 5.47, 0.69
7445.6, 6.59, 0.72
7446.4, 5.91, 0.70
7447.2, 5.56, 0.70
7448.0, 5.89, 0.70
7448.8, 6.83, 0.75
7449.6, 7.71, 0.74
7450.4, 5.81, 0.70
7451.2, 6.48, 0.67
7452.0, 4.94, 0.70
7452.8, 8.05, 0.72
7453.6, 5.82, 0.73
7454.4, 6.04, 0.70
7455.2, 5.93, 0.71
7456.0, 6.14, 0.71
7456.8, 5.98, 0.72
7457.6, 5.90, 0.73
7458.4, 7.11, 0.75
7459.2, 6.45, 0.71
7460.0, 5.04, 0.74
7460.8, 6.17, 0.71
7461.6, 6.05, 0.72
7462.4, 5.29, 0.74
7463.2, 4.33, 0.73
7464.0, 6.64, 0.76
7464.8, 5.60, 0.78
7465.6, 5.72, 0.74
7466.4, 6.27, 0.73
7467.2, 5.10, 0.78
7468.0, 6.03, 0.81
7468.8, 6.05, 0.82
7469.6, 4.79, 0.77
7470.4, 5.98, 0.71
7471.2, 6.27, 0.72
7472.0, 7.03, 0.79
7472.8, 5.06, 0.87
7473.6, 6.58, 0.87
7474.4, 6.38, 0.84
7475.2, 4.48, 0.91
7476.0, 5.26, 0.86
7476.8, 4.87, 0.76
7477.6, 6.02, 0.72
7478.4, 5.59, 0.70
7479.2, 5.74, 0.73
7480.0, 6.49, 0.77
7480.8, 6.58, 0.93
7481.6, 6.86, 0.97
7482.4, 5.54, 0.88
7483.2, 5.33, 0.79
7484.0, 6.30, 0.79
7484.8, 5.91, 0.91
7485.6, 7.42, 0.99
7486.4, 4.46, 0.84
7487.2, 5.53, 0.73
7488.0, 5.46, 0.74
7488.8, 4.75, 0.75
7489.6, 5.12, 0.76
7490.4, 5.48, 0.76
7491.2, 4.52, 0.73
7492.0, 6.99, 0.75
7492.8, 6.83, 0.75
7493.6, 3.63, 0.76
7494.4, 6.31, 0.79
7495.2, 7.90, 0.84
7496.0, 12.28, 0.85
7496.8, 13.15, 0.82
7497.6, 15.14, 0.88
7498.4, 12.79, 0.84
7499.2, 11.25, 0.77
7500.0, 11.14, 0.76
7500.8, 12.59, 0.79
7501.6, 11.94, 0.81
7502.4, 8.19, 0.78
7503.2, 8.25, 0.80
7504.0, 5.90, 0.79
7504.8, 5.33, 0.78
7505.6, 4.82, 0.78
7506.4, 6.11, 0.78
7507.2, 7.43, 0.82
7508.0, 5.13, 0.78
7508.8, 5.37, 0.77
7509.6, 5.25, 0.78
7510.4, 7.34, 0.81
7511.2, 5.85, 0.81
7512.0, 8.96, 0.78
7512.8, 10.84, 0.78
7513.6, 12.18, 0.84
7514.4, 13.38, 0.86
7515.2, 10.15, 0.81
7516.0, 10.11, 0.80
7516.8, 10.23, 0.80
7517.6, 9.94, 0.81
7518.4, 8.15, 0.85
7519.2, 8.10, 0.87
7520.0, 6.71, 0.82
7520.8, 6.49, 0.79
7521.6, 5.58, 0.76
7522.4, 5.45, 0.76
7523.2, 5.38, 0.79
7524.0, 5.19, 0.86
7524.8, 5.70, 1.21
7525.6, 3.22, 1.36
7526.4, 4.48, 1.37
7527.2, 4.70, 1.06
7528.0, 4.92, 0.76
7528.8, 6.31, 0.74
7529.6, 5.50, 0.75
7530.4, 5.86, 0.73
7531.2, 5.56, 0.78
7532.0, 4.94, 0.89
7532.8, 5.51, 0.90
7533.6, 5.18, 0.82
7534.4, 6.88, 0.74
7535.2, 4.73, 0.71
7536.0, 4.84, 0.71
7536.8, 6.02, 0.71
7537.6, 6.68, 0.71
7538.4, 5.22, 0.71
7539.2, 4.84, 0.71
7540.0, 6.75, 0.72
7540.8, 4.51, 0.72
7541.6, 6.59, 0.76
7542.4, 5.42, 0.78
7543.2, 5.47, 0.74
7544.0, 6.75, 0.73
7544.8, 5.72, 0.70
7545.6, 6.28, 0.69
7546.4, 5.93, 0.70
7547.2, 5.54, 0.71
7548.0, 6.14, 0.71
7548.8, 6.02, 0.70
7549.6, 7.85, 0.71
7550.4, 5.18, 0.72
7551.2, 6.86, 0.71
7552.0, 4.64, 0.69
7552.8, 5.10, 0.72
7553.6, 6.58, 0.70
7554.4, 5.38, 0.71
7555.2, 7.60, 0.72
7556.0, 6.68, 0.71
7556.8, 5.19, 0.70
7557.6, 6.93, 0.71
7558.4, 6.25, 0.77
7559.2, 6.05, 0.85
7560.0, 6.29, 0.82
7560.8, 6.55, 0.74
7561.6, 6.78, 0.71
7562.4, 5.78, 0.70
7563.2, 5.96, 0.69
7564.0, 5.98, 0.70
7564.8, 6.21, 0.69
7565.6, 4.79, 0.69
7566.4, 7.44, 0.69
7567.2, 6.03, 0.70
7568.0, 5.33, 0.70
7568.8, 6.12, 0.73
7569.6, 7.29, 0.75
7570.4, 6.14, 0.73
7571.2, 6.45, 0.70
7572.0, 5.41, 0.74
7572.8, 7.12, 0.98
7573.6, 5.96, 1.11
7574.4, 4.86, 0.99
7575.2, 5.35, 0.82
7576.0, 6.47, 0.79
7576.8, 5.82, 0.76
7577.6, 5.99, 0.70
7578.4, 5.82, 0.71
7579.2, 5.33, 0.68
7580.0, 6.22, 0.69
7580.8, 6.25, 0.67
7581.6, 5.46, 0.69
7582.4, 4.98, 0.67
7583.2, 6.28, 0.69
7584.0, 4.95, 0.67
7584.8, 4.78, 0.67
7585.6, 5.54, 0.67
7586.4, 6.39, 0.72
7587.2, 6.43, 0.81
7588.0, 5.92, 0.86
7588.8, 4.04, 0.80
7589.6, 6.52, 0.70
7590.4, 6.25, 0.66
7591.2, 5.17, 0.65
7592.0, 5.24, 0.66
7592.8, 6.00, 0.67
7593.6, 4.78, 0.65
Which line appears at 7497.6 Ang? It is [S II]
